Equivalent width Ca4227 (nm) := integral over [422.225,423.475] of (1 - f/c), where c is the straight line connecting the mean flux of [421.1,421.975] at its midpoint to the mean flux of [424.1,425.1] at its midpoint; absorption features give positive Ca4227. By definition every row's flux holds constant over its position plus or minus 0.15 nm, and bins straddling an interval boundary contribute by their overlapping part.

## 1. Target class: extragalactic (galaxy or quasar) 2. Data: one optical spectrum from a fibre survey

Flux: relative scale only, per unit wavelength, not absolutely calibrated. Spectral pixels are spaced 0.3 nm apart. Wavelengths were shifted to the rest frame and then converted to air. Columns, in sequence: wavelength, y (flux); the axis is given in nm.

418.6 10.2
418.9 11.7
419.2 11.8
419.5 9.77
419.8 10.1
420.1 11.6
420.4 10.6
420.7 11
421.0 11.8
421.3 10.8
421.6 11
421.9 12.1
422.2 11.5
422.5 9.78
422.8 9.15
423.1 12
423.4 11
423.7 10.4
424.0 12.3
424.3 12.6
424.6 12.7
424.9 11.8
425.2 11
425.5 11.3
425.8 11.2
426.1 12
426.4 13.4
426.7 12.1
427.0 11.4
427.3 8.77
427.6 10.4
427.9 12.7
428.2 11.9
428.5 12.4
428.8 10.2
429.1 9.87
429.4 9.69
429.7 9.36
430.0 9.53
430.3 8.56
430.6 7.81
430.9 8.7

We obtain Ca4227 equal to 0.12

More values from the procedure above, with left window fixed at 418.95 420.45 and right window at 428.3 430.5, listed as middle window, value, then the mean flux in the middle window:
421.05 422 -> -0.056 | 11.3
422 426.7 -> -0.496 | 11.5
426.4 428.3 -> -0.231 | 11.4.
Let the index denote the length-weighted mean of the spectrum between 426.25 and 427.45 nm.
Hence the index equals 11.4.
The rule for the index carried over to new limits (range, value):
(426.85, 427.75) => 10.2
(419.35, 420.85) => 10.6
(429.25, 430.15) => 9.53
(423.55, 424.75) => 12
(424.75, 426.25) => 11.5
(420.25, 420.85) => 10.8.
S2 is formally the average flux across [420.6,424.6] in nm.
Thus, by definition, 11.2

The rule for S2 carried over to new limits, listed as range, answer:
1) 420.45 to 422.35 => 11.3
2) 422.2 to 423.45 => 10.6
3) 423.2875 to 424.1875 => 11.3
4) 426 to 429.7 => 11.1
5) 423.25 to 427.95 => 11.5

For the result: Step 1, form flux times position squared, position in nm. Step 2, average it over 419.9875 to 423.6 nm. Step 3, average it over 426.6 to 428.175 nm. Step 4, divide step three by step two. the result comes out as 1.04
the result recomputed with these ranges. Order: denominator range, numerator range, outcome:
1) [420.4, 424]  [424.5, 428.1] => 1.07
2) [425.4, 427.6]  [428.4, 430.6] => 0.87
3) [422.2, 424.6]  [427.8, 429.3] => 1.04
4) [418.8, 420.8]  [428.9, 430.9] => 0.88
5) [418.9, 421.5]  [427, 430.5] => 0.98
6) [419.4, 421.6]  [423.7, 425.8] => 1.11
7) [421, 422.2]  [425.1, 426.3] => 1.03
